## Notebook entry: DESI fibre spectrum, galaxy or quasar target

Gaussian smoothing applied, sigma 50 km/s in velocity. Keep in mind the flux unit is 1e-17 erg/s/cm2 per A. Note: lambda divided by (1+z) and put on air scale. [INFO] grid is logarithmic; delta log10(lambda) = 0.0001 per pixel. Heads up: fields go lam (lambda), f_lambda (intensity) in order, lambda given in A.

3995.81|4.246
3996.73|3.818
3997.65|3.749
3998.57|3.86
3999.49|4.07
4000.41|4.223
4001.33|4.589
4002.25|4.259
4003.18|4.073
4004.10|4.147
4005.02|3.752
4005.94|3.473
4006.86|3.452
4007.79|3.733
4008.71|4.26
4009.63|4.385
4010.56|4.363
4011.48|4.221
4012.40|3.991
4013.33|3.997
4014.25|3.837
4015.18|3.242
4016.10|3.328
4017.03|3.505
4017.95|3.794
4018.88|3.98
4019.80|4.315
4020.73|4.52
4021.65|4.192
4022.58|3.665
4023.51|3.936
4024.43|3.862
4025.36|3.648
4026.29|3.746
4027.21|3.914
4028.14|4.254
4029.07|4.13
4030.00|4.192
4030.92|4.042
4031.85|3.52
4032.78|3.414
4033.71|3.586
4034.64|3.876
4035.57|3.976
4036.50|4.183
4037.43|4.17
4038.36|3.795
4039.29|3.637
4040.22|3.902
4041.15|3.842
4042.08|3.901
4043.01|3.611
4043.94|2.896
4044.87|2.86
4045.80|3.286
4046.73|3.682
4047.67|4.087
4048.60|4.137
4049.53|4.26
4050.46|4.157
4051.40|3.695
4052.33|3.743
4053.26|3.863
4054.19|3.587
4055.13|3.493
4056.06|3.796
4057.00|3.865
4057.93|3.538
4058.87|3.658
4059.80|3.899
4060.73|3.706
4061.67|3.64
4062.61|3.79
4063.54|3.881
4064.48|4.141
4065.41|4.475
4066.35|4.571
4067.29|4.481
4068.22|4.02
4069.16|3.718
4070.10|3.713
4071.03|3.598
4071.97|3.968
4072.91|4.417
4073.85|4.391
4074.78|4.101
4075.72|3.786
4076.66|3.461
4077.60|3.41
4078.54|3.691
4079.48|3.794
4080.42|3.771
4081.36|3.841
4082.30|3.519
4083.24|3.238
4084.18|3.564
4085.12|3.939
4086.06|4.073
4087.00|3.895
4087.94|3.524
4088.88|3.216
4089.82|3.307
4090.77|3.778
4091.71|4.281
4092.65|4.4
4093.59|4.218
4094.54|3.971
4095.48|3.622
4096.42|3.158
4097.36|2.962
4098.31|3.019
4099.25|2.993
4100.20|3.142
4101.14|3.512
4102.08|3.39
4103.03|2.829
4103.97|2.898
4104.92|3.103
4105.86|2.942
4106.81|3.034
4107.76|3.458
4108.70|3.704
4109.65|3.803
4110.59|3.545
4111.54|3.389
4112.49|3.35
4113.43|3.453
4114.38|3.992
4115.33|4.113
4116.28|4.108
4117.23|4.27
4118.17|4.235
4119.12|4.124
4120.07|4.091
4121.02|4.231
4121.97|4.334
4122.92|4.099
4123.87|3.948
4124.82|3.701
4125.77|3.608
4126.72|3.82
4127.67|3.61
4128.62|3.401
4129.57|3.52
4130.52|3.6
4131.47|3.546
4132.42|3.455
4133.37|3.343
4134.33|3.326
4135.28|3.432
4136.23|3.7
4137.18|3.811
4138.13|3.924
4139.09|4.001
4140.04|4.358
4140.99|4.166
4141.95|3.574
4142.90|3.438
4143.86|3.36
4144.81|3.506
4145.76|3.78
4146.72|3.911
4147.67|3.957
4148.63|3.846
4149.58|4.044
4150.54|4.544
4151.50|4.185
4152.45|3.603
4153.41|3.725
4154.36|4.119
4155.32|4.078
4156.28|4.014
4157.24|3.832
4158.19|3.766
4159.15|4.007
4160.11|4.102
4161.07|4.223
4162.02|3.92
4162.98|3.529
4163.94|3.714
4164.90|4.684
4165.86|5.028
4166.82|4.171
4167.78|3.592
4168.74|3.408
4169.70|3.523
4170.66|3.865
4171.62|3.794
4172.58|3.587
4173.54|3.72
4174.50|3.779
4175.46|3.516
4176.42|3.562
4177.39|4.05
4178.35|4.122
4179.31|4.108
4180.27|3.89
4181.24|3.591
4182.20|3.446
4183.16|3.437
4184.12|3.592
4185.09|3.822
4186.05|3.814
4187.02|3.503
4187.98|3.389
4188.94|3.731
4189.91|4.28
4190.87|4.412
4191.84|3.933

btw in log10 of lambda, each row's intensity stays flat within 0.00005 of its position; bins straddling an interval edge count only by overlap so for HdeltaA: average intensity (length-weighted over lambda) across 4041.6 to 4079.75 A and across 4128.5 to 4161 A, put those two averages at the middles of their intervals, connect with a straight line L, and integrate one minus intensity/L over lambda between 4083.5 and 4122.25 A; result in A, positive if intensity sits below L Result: 1.9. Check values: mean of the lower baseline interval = 3.82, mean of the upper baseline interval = 3.8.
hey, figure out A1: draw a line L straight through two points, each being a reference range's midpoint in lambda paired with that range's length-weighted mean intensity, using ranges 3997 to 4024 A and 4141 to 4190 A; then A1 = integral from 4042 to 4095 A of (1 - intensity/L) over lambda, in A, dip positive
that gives 1.4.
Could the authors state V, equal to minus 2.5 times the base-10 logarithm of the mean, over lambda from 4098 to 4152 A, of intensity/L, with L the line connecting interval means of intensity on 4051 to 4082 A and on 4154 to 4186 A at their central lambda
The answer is 0.05 mag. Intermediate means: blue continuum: 3.86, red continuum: 3.86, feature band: 3.68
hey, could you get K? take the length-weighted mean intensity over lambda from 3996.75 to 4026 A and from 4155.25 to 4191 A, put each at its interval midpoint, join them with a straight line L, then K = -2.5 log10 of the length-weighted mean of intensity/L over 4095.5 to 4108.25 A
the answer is 0.24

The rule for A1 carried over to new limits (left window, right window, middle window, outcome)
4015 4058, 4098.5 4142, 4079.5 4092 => 0.1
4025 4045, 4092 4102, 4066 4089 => -1.5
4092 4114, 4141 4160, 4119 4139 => -0.5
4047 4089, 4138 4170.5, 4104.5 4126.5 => 0.7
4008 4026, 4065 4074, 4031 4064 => 2.5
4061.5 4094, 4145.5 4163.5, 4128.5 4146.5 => 1.3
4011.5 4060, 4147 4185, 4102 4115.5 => 1.6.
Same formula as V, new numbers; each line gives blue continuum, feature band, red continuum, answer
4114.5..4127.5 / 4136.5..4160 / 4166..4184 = 0.00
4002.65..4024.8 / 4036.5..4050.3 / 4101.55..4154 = 0.03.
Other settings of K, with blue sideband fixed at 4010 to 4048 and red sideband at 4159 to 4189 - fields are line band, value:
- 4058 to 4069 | -0.05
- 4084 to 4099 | 0.04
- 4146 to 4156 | -0.05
